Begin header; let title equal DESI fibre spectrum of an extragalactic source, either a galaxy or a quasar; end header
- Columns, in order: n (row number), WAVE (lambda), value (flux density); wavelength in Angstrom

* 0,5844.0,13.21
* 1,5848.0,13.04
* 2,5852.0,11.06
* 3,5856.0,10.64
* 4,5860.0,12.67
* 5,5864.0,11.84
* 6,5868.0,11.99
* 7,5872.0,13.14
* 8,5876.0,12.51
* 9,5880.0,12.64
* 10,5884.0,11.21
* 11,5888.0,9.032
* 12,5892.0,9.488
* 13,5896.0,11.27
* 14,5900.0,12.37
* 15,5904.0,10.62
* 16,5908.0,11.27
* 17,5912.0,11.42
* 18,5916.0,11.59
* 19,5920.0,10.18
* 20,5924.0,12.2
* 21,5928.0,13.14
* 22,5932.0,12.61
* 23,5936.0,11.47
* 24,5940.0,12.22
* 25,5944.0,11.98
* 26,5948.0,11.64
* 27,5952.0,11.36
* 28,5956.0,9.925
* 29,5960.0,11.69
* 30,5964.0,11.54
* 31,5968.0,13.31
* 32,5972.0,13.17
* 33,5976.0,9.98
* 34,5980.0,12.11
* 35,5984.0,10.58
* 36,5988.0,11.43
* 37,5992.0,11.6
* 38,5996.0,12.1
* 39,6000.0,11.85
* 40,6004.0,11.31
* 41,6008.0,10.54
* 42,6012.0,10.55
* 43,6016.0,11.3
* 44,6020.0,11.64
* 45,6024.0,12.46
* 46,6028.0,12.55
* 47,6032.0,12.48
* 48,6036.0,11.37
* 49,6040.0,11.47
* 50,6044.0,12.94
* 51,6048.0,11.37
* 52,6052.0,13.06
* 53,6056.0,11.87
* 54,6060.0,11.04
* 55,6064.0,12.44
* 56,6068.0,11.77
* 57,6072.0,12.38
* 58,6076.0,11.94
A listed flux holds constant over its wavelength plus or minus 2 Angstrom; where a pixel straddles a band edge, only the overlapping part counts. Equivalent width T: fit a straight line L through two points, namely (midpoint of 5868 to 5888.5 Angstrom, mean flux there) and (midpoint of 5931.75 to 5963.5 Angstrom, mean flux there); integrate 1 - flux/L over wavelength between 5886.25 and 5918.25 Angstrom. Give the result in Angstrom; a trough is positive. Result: 2.5 Angstrom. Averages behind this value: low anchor 11.9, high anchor 11.6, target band 10.9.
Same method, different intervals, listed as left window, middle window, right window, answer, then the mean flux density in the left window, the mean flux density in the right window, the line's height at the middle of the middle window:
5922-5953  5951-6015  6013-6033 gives 3.20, 12.1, 12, 12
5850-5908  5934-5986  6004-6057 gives 0.11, 11.5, 11.8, 11.6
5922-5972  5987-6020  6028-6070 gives 1.77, 12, 12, 12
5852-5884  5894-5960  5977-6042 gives 1.53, 12.1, 11.6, 11.9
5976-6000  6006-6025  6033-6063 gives 0.70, 11.5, 11.9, 11.7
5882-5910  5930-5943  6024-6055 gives -1.09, 10.8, 12.2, 11.2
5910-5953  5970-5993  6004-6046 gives 0.56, 11.8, 11.7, 11.8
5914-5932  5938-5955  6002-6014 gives -0.17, 11.9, 10.8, 11.6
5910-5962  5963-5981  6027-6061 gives -0.41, 11.6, 12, 11.8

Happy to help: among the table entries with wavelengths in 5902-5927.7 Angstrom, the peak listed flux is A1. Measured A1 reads 12.2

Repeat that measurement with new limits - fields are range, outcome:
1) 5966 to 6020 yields 13.31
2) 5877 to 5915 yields 12.64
